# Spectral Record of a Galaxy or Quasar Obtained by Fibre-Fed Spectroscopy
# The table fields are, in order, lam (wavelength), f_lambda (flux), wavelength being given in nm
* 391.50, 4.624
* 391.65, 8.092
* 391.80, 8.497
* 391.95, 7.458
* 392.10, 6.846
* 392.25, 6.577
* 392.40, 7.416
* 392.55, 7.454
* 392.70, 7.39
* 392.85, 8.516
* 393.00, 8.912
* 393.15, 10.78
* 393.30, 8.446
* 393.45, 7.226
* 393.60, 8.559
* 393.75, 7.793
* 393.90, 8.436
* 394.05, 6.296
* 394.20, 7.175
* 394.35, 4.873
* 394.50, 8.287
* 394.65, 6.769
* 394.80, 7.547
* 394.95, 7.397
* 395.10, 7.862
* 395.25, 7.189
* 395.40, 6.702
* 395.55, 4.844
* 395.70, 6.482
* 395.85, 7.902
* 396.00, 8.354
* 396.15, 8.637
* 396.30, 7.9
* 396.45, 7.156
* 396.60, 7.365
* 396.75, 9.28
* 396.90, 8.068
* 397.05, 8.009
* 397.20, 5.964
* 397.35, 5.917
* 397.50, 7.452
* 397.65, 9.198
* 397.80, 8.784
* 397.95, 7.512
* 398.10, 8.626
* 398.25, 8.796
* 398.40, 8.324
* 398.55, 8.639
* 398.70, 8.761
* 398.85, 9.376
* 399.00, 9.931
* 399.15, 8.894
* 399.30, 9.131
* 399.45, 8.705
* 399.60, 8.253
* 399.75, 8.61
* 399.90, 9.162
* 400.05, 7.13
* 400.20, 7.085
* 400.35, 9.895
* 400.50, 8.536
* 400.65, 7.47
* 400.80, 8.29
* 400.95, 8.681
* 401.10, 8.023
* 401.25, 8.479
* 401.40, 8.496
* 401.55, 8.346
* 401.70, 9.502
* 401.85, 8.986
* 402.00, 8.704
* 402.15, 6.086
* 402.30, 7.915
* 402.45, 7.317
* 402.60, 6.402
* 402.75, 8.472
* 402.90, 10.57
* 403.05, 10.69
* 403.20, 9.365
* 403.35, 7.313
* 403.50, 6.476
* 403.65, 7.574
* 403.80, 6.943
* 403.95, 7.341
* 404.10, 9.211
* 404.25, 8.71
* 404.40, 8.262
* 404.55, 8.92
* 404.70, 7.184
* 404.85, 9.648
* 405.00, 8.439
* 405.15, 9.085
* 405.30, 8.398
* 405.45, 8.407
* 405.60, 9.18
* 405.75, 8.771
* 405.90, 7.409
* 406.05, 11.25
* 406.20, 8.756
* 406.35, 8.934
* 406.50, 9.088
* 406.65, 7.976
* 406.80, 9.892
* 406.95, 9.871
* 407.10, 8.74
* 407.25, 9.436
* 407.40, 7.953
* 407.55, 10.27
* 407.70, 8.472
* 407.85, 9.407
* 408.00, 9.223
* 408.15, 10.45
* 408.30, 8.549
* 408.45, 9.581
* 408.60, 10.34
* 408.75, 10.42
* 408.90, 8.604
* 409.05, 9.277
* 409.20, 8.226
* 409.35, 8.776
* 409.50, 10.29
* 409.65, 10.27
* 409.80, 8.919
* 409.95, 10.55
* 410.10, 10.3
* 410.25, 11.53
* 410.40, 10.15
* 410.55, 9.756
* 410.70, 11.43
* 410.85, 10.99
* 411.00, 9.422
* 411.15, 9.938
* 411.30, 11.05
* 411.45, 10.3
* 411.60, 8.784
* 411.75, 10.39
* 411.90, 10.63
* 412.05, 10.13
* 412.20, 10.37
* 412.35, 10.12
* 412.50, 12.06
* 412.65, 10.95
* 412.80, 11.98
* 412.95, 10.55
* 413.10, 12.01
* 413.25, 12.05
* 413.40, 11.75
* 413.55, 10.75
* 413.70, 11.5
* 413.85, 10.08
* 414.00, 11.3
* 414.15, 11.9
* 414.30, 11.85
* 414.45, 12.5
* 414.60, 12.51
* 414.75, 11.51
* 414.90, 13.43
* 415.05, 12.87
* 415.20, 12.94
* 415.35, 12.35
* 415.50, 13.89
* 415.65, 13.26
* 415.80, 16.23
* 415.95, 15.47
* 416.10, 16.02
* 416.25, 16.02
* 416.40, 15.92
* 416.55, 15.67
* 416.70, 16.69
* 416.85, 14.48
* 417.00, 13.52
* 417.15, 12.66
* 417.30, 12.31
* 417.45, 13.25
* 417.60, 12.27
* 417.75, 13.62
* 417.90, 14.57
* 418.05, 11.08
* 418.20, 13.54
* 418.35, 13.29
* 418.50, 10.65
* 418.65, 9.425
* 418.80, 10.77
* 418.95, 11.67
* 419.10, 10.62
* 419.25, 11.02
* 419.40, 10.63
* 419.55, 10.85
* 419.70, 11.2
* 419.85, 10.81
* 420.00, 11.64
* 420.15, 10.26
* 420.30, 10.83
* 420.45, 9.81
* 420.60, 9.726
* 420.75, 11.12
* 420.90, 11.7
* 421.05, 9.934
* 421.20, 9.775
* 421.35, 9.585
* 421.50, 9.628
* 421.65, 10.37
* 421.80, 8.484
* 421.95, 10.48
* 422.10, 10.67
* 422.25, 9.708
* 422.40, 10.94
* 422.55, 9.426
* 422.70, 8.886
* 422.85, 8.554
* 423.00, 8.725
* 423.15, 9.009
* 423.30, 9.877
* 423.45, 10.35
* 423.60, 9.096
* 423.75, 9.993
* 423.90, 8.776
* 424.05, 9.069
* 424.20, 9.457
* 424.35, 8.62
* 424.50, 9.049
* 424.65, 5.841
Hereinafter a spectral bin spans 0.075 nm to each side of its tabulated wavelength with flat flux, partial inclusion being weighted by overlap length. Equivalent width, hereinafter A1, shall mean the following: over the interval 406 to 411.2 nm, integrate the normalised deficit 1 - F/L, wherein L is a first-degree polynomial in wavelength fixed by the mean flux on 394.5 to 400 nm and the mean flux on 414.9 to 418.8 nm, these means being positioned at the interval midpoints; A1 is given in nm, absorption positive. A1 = 0.75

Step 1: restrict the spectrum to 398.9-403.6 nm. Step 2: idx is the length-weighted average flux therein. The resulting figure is 8.42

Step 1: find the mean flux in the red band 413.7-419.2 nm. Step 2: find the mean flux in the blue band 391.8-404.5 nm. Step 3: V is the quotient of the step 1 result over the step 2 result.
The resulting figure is 1.63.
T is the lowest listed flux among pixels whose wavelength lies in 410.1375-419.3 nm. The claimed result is 8.784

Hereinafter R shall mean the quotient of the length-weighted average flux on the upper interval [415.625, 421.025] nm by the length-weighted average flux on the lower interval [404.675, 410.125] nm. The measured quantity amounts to 1.36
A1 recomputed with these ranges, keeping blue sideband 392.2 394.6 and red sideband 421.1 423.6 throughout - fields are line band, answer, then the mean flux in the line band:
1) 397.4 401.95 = -0.216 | 8.56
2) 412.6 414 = -0.347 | 11.3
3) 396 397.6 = 0.069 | 7.64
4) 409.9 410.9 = -0.203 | 10.7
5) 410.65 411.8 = -0.173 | 10.3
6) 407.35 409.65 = -0.165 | 9.37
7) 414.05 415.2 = -0.408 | 12.4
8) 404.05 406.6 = -0.076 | 8.79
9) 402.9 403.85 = 0.013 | 8.29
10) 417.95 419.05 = -0.252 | 11.5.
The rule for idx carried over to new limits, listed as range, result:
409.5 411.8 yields 10.3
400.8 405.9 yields 8.35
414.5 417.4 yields 14.1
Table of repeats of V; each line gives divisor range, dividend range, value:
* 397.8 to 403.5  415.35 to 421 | 1.49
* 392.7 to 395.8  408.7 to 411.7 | 1.33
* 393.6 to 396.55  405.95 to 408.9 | 1.29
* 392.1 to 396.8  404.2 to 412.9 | 1.27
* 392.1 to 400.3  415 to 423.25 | 1.50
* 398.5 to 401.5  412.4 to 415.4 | 1.38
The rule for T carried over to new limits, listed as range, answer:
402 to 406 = 6.086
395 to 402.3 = 4.844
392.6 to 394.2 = 6.296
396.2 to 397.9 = 5.917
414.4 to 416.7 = 11.51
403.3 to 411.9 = 6.476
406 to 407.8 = 7.953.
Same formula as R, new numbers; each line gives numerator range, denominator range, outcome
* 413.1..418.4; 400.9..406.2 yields 1.57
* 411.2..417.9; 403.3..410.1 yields 1.40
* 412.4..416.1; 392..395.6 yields 1.65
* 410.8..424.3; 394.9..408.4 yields 1.36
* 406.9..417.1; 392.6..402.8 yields 1.41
